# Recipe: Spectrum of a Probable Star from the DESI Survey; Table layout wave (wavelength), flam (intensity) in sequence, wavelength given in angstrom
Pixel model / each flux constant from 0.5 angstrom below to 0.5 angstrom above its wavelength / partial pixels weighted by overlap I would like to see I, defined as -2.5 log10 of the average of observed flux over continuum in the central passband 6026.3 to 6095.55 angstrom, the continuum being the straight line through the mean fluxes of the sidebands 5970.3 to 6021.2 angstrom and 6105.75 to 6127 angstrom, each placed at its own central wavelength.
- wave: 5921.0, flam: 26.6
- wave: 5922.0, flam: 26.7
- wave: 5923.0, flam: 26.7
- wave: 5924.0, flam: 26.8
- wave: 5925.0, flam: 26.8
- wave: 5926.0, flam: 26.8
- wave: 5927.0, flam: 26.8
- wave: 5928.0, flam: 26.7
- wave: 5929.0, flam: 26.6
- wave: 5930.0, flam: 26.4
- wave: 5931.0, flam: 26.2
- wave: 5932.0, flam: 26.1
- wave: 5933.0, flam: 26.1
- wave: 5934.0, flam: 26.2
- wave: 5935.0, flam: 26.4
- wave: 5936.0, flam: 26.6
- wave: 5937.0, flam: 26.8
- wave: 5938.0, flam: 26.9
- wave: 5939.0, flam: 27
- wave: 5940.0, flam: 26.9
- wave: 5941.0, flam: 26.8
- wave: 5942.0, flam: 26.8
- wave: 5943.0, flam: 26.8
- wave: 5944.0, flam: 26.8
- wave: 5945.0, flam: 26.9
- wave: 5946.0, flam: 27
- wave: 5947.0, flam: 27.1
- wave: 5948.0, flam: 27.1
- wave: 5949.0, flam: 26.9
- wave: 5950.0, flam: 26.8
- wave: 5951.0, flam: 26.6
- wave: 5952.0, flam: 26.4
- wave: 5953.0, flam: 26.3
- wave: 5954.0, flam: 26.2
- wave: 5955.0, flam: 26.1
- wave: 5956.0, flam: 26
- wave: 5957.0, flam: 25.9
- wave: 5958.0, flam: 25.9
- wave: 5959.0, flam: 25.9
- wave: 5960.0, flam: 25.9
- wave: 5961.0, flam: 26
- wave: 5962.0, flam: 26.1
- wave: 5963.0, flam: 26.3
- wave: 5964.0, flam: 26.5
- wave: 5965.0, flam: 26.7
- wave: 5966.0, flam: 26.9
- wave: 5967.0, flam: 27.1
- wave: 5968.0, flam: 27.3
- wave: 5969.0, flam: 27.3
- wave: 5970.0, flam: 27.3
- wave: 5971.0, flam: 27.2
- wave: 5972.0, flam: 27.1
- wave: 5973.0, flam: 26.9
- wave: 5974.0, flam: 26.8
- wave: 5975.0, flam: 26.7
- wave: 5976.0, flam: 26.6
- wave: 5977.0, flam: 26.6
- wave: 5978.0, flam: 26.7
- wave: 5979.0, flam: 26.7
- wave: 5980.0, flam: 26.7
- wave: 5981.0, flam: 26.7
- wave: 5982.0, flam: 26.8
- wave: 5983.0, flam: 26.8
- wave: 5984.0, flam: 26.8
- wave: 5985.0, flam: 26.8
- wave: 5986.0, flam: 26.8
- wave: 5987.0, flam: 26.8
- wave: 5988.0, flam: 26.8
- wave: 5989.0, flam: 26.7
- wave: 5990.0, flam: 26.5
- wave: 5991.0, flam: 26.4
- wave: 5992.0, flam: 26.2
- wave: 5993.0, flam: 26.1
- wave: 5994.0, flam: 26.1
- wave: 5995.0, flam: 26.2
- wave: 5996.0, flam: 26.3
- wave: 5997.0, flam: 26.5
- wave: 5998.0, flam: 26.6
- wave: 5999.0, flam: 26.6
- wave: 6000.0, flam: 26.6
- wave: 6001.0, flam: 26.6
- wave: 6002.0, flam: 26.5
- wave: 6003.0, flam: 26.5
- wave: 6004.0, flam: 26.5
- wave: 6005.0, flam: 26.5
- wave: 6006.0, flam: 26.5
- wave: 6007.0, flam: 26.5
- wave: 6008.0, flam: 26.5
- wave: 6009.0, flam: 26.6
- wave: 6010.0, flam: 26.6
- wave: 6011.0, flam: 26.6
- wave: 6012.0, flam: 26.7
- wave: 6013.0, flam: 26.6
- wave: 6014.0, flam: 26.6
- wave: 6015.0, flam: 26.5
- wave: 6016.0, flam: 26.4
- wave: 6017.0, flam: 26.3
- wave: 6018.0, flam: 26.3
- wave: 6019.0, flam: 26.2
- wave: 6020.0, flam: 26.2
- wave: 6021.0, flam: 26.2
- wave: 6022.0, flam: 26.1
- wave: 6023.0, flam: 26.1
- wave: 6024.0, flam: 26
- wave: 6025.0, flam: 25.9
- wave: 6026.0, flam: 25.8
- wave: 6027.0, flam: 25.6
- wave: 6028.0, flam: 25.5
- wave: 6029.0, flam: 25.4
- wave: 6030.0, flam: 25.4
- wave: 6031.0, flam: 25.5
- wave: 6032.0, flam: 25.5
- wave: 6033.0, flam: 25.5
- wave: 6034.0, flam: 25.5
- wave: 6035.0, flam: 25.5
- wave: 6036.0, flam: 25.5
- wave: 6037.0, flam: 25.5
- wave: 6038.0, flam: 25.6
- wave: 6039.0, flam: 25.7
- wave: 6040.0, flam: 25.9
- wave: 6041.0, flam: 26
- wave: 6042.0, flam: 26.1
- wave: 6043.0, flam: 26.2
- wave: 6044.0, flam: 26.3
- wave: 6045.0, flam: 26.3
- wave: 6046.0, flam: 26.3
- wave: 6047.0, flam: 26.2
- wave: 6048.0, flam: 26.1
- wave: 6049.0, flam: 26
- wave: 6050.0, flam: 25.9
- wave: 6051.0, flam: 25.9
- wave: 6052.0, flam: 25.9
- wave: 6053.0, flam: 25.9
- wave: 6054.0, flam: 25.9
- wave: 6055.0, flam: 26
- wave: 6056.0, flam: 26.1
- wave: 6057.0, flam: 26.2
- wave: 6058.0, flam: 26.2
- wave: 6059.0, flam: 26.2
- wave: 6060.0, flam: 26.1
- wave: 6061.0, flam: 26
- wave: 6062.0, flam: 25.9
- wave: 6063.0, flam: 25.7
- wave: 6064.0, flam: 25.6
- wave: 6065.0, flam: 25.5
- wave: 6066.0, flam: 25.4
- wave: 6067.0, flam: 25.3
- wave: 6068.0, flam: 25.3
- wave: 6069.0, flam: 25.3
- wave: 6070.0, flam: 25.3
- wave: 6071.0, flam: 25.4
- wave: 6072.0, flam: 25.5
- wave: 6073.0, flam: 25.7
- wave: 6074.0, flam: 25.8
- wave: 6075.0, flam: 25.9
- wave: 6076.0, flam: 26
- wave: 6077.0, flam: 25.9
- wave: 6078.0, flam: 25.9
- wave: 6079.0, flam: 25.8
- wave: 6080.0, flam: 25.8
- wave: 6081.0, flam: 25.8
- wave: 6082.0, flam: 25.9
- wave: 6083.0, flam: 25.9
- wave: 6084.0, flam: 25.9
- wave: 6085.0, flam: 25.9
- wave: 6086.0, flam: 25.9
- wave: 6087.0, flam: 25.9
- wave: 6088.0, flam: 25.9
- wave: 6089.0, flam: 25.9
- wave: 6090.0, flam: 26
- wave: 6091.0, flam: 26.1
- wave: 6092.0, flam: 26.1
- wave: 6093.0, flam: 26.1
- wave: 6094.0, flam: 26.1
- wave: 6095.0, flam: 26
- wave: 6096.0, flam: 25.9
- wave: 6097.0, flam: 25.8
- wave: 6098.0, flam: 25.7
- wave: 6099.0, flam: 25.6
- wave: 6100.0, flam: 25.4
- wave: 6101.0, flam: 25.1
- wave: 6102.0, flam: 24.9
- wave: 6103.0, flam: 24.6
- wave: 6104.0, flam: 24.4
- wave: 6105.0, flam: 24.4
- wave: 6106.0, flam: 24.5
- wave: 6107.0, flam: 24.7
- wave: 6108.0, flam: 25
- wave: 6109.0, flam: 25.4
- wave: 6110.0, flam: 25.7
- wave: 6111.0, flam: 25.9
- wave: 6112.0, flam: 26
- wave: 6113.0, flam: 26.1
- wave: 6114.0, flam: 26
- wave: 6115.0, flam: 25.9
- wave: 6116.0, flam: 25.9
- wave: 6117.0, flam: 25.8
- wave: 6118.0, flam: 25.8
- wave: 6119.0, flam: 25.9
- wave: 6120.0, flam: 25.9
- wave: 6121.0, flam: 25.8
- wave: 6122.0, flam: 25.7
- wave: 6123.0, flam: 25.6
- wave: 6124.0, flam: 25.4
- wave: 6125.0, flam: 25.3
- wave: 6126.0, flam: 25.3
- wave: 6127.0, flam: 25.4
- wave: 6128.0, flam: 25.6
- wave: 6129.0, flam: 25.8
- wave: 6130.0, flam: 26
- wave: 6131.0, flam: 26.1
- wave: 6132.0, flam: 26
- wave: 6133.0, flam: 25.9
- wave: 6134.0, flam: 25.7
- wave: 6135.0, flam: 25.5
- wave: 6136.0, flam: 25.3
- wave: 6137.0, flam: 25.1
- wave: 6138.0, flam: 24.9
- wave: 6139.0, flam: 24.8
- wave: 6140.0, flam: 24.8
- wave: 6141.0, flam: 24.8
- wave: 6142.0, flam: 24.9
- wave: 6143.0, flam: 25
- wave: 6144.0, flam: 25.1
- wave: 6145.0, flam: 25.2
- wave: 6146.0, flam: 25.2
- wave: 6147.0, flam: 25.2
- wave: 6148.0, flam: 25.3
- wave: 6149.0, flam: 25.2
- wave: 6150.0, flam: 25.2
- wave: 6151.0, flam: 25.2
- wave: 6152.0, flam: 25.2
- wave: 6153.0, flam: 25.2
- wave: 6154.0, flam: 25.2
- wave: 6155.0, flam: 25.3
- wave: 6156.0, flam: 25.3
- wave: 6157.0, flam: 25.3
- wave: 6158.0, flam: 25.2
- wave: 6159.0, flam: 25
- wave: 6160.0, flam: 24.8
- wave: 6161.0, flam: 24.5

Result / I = 0.01 mag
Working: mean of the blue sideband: 26.6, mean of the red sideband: 25.6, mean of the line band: 25.8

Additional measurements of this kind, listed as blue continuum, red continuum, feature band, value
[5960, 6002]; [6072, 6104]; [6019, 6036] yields 0.022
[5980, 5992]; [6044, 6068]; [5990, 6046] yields 0.008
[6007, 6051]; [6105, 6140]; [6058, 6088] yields 0.002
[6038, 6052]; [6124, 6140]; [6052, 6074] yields 0.008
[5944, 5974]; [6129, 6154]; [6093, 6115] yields 0.006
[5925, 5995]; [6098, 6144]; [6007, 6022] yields -0.010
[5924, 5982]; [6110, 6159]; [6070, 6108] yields 0.006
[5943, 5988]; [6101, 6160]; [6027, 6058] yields 0.008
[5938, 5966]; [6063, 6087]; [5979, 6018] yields -0.014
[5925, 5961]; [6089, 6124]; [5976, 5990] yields -0.018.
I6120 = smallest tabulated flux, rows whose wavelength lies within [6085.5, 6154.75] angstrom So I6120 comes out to 24.4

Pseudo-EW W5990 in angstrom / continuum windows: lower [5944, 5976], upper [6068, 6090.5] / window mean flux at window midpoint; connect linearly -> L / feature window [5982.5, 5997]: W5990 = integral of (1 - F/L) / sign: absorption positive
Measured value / -0.1 angstrom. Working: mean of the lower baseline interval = 26.6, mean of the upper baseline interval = 25.8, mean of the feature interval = 26.5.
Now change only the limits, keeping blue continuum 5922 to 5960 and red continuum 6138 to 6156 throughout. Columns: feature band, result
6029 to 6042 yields 0.15 angstrom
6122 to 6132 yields -0.15 angstrom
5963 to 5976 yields -0.29 angstrom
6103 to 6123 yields -0.12 angstrom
